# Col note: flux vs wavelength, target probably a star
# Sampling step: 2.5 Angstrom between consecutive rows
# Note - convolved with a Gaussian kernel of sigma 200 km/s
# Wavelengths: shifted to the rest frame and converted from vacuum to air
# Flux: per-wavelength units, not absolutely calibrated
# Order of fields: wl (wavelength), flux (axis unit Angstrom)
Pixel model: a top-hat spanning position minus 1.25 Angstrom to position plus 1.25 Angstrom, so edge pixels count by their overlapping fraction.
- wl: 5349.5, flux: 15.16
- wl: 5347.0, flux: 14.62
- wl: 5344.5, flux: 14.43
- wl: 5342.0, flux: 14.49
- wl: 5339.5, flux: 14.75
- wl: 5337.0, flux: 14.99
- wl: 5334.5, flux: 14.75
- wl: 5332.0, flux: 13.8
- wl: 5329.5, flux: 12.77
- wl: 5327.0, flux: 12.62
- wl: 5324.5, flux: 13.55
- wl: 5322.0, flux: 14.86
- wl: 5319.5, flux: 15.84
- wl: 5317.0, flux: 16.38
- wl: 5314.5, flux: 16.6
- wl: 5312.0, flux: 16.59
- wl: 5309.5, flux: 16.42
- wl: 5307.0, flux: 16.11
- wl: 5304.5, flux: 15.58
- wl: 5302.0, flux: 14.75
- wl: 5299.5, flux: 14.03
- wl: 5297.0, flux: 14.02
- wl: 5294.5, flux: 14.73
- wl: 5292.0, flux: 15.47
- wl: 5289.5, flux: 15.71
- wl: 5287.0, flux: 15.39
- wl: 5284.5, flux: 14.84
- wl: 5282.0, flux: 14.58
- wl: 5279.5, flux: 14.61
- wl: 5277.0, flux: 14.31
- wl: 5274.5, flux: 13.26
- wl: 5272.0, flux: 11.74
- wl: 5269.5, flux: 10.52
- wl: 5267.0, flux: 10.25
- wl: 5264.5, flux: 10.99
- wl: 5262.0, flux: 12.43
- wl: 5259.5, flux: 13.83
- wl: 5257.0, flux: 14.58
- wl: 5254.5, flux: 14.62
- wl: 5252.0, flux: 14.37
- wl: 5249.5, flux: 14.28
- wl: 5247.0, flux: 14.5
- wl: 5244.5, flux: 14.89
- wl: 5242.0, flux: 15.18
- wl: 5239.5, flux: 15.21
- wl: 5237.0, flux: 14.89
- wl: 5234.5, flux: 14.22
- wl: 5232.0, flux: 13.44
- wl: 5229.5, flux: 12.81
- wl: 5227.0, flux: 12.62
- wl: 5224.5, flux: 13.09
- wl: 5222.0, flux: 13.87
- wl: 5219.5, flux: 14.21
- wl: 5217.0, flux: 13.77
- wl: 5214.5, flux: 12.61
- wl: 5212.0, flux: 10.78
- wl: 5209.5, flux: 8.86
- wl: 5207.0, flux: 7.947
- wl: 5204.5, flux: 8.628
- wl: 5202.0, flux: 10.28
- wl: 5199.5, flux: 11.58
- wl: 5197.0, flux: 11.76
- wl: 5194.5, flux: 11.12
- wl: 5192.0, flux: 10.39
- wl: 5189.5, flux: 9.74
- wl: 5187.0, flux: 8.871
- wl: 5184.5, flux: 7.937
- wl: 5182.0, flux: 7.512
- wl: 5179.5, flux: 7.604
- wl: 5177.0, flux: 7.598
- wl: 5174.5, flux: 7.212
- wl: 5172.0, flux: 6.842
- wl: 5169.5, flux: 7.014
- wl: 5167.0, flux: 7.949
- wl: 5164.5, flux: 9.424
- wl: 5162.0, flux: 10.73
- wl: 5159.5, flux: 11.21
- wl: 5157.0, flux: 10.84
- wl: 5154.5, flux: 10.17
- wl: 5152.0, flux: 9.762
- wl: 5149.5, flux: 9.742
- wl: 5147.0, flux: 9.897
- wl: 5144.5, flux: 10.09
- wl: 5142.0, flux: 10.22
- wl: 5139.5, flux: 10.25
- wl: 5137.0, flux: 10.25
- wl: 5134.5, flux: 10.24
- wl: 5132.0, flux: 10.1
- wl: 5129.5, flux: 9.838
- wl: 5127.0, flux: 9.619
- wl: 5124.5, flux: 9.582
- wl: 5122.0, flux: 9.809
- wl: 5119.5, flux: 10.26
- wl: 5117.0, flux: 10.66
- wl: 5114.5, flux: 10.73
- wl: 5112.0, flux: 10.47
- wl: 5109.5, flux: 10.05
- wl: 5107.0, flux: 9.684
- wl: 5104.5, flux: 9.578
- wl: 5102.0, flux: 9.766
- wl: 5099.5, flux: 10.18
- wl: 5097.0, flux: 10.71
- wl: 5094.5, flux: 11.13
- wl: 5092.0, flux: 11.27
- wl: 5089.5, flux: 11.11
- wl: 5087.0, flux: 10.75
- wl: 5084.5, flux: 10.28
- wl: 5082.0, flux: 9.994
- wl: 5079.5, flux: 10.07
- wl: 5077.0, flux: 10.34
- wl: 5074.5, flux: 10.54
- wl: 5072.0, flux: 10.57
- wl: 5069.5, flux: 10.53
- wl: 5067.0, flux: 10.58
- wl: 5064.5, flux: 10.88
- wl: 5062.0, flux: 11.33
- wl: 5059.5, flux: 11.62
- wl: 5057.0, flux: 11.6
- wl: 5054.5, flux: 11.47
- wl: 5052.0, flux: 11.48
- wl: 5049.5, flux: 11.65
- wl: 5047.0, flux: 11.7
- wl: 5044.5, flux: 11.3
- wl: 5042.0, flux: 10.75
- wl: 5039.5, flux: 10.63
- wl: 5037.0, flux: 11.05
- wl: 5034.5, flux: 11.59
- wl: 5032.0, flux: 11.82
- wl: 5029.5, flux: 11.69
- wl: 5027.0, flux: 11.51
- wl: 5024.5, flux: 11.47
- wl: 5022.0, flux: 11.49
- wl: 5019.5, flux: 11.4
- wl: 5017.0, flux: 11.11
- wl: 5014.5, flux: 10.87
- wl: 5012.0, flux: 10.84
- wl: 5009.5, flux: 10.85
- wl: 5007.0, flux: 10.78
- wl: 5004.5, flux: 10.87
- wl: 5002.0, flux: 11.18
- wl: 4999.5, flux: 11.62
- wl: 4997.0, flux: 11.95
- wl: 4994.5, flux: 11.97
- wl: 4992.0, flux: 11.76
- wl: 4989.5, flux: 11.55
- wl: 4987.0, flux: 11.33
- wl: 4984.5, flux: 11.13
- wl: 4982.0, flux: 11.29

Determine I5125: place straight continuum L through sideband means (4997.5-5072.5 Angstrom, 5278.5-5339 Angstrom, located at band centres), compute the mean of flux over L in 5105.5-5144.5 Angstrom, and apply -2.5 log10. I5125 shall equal 0.23 mag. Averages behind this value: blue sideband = 11.2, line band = 10.1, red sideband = 15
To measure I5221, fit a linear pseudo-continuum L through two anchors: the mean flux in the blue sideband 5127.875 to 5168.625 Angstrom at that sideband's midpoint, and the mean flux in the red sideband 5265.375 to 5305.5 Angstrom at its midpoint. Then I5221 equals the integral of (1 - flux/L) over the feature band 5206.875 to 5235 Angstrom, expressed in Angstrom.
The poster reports -0.8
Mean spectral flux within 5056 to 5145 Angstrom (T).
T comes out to 10.4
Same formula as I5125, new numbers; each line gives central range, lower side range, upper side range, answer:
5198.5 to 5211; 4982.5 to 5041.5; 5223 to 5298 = 0.37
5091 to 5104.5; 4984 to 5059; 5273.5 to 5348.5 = 0.17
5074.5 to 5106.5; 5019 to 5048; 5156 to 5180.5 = -0.02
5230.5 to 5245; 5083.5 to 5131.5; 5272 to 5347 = -0.11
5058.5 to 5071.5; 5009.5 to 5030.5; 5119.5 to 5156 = -0.02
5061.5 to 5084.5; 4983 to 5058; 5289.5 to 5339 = 0.14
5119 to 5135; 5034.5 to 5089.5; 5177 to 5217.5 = 0.05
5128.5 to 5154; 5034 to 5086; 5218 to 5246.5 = 0.23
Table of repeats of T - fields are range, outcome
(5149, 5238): 10.5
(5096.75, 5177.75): 9.71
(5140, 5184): 9.05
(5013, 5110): 10.9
